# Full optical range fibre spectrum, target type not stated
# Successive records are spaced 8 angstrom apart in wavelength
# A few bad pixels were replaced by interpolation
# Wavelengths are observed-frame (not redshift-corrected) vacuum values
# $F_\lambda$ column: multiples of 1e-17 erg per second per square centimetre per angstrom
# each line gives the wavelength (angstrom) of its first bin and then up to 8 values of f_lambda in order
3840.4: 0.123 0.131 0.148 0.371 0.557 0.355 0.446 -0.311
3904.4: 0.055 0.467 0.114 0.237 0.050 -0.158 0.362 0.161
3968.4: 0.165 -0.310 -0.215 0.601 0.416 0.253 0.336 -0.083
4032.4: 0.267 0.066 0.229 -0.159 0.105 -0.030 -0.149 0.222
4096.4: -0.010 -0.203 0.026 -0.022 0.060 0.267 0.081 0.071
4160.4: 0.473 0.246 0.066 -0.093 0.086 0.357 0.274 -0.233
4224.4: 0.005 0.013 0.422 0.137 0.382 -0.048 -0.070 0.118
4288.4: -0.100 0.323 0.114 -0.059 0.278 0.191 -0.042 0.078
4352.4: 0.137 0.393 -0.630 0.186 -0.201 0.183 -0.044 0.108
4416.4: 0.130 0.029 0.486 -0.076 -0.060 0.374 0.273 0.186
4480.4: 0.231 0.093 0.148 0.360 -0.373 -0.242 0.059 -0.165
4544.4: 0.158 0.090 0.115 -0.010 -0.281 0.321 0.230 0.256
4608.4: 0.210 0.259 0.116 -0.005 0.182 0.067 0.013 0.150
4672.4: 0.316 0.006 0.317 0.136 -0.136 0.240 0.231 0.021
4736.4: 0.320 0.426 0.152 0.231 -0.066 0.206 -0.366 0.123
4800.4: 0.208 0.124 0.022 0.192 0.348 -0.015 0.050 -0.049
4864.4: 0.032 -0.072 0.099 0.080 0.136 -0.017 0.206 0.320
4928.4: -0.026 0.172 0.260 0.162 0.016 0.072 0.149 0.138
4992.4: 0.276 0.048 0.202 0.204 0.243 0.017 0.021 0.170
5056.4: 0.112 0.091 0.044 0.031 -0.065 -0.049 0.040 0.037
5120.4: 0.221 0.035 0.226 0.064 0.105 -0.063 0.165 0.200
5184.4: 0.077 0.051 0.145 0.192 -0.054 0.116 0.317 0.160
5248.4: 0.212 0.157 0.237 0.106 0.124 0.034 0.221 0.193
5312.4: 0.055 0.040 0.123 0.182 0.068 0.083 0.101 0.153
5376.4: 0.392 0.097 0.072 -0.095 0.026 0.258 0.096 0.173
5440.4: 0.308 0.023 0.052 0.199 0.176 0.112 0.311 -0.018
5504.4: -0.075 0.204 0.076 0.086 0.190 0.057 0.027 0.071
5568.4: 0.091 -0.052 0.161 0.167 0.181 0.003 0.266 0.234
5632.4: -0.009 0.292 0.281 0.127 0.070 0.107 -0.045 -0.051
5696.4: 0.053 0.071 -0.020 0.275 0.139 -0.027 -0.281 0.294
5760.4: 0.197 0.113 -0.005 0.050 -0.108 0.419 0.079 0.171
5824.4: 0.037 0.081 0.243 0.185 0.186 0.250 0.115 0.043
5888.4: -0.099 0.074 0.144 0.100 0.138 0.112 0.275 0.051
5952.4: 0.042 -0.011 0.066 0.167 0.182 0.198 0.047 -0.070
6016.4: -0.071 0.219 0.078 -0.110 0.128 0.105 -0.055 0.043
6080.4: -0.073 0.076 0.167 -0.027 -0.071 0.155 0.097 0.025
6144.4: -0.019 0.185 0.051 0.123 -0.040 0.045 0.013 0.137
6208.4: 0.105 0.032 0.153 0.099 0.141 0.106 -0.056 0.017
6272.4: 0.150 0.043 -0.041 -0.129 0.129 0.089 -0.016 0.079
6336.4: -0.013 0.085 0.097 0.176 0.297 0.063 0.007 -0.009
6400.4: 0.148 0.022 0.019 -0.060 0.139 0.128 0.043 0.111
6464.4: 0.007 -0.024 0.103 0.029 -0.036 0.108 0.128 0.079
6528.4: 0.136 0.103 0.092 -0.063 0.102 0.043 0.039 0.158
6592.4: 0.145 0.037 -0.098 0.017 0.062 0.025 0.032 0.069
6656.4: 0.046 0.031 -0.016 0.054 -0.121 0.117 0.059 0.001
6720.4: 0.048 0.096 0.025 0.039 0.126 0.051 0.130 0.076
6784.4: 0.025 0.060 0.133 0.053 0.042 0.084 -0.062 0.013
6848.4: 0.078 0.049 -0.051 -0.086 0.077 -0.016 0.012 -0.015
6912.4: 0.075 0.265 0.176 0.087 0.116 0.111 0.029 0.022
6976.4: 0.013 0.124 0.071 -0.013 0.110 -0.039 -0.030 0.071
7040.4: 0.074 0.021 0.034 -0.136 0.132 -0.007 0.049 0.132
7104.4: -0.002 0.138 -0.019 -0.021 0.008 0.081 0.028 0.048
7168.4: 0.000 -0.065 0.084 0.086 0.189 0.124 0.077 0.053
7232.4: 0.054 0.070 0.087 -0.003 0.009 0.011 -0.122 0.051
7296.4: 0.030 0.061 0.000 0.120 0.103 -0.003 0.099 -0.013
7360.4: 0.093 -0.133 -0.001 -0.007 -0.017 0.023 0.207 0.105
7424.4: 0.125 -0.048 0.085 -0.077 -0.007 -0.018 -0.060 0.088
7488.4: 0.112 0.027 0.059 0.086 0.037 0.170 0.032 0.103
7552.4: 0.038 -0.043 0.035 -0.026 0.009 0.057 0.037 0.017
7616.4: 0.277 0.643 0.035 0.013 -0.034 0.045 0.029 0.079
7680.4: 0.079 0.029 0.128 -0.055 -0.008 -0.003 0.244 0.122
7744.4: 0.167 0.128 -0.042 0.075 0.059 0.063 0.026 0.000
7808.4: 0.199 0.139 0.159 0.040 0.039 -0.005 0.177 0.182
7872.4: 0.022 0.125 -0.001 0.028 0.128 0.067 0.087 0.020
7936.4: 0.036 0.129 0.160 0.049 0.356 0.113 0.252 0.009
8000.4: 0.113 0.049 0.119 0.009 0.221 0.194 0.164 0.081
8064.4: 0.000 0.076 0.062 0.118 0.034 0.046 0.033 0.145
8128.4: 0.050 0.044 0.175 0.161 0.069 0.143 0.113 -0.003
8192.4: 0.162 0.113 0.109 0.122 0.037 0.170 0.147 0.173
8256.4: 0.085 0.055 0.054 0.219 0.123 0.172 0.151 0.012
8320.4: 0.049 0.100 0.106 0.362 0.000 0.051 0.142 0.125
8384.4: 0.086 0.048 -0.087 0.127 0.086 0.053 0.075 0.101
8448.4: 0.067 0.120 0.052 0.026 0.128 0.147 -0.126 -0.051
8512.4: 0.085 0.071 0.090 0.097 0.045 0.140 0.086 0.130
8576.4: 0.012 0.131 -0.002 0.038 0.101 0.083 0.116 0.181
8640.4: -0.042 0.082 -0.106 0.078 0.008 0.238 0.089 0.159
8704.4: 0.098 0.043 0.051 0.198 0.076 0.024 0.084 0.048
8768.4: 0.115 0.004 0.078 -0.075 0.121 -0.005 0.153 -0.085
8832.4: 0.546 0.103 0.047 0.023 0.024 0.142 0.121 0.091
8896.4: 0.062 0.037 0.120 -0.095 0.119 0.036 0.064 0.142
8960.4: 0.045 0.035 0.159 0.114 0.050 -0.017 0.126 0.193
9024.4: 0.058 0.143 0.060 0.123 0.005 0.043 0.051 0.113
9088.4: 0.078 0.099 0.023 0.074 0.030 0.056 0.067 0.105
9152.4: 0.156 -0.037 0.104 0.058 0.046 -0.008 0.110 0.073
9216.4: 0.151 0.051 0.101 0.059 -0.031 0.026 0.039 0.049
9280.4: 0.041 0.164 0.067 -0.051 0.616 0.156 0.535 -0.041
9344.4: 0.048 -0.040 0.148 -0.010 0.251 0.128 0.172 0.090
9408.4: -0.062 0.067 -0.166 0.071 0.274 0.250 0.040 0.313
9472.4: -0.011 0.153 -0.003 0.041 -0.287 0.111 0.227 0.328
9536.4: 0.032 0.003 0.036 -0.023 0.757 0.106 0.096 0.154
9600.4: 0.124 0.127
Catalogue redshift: 1.04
